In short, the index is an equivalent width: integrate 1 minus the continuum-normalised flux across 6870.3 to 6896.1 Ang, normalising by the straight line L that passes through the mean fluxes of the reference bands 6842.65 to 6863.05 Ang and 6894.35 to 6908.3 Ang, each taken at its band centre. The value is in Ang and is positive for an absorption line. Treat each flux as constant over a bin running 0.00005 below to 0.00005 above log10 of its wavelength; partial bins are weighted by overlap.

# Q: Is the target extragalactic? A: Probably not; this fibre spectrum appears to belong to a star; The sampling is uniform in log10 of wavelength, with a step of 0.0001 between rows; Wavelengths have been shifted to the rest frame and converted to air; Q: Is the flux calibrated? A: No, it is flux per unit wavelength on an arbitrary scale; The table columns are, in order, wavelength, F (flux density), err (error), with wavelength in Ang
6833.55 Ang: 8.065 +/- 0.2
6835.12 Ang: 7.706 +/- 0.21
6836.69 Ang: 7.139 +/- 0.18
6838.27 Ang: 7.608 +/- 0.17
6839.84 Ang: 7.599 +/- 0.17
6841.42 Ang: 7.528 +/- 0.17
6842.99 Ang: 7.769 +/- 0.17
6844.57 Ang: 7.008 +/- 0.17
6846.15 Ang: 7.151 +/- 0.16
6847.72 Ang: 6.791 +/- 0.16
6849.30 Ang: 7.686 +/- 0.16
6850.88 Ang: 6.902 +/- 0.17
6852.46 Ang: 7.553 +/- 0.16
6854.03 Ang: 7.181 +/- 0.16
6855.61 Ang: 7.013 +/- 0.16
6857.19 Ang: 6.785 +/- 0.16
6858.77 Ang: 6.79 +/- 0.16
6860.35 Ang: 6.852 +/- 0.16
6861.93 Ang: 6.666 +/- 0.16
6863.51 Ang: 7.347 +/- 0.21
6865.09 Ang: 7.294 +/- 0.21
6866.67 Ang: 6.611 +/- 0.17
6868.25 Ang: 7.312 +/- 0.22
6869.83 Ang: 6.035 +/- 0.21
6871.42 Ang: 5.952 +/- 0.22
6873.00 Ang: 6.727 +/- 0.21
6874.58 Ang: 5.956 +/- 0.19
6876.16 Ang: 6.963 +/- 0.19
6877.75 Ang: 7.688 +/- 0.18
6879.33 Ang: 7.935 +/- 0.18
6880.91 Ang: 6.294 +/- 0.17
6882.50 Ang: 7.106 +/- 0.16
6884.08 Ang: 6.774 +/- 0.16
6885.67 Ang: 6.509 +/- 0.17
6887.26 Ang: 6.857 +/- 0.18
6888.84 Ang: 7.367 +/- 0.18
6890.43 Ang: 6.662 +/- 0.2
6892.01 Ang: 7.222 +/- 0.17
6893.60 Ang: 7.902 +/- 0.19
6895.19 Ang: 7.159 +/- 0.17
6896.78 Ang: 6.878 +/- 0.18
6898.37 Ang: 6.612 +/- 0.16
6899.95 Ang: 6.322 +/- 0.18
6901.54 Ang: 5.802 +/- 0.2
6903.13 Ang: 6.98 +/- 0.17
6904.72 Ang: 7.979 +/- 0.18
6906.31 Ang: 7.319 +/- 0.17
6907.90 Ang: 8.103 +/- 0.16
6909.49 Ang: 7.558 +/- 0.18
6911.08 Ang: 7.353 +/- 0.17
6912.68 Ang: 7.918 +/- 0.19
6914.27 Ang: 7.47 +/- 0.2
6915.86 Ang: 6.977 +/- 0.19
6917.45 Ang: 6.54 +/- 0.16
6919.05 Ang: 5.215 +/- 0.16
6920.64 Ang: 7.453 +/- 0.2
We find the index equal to 0.3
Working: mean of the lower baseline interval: 7.08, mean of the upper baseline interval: 6.99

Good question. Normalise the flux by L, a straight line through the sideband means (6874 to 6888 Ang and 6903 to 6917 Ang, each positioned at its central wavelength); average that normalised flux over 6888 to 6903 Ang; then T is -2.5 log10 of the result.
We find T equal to 0.05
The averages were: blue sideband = 6.91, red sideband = 7.52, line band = 6.89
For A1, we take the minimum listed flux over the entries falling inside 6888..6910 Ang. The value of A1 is 5.802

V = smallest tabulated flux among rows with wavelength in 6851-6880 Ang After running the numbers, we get 5.952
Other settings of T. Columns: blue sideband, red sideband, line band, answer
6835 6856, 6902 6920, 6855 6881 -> 0.066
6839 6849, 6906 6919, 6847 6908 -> 0.053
